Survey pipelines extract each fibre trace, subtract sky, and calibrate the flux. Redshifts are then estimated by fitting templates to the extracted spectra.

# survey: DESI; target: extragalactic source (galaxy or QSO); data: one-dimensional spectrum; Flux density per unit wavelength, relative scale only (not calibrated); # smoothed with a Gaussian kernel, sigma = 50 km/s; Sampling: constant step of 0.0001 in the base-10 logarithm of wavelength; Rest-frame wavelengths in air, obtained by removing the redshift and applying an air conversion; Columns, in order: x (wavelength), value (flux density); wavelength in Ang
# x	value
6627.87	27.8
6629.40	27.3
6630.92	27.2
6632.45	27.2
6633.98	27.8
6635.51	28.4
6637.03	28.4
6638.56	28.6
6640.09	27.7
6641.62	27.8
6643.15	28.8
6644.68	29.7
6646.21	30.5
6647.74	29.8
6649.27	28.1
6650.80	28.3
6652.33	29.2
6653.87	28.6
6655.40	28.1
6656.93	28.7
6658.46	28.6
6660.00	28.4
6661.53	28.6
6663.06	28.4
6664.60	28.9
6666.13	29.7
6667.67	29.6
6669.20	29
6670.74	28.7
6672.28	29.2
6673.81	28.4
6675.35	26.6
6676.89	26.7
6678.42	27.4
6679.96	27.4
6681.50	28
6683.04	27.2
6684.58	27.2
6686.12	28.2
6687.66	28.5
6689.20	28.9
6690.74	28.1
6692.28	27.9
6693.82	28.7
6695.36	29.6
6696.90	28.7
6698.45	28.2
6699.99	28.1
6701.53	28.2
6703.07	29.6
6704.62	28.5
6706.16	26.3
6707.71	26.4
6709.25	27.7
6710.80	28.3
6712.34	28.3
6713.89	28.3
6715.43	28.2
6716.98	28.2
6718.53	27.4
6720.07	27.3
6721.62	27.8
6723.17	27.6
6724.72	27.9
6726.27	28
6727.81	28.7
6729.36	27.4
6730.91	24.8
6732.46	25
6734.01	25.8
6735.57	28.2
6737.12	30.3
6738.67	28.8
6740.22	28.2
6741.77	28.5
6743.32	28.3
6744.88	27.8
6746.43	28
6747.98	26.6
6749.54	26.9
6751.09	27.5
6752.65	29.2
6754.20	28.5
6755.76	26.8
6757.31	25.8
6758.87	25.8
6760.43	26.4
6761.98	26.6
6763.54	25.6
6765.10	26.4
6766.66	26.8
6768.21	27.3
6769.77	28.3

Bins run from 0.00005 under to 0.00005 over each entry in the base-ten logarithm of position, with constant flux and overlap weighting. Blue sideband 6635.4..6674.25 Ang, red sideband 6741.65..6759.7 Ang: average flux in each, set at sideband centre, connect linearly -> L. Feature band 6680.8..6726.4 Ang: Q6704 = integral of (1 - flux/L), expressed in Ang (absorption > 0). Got 0.08 Ang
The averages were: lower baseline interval 28.8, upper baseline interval 27.4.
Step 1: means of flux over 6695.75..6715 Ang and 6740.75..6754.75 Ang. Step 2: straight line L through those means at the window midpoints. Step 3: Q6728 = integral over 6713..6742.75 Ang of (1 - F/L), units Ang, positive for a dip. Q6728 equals 0.3 Ang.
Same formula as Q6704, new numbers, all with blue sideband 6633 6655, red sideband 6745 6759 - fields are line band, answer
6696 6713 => -0.1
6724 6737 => 0.2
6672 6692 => 0.3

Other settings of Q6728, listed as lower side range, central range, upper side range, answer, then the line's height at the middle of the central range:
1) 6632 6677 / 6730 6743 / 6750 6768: -0.1 Ang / 27.2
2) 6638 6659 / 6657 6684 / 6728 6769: 0.1 Ang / 28.4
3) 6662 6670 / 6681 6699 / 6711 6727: 0.2 Ang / 28.6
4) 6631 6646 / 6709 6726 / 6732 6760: -0.1 Ang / 27.8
